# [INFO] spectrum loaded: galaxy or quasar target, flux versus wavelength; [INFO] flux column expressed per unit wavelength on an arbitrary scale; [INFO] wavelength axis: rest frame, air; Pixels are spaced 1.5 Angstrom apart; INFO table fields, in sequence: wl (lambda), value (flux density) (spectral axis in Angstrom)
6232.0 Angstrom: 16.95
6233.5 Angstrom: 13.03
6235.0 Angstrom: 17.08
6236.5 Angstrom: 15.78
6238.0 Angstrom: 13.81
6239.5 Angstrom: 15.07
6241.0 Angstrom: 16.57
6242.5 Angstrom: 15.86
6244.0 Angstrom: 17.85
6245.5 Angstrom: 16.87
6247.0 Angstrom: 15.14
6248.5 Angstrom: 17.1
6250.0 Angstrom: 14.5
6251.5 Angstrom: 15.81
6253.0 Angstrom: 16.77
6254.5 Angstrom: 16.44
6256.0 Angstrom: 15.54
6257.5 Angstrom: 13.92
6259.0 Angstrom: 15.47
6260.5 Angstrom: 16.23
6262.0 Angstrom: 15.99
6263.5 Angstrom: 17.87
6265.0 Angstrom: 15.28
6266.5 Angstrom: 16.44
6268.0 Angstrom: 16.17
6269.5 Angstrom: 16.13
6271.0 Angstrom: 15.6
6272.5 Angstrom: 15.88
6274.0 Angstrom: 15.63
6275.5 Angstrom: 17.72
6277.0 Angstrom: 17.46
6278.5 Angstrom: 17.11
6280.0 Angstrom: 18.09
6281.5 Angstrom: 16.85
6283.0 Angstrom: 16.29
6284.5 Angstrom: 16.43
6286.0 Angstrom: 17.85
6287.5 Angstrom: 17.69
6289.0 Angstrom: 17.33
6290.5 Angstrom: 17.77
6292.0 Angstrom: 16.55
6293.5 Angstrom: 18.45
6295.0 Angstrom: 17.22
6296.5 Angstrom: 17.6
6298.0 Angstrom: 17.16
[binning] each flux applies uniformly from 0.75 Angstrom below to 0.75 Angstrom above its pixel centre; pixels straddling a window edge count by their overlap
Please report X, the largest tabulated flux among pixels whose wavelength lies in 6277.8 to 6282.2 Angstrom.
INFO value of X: 18.09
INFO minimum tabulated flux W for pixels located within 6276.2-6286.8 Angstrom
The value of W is 16.29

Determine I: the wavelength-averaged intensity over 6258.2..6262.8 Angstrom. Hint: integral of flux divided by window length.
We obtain 15.9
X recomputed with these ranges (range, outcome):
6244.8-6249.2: 17.1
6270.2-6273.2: 15.88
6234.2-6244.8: 17.85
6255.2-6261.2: 16.23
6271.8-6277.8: 17.72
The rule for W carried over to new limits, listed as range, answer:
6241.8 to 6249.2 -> 15.14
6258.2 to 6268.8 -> 15.28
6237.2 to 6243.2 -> 13.81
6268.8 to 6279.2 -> 15.6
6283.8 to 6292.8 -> 16.43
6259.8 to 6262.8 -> 15.99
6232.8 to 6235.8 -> 13.03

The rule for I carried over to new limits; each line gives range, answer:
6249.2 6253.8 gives 15.7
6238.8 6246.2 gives 16.5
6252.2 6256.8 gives 16.2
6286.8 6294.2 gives 17.6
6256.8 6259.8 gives 14.7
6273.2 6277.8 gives 16.9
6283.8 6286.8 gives 17.2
